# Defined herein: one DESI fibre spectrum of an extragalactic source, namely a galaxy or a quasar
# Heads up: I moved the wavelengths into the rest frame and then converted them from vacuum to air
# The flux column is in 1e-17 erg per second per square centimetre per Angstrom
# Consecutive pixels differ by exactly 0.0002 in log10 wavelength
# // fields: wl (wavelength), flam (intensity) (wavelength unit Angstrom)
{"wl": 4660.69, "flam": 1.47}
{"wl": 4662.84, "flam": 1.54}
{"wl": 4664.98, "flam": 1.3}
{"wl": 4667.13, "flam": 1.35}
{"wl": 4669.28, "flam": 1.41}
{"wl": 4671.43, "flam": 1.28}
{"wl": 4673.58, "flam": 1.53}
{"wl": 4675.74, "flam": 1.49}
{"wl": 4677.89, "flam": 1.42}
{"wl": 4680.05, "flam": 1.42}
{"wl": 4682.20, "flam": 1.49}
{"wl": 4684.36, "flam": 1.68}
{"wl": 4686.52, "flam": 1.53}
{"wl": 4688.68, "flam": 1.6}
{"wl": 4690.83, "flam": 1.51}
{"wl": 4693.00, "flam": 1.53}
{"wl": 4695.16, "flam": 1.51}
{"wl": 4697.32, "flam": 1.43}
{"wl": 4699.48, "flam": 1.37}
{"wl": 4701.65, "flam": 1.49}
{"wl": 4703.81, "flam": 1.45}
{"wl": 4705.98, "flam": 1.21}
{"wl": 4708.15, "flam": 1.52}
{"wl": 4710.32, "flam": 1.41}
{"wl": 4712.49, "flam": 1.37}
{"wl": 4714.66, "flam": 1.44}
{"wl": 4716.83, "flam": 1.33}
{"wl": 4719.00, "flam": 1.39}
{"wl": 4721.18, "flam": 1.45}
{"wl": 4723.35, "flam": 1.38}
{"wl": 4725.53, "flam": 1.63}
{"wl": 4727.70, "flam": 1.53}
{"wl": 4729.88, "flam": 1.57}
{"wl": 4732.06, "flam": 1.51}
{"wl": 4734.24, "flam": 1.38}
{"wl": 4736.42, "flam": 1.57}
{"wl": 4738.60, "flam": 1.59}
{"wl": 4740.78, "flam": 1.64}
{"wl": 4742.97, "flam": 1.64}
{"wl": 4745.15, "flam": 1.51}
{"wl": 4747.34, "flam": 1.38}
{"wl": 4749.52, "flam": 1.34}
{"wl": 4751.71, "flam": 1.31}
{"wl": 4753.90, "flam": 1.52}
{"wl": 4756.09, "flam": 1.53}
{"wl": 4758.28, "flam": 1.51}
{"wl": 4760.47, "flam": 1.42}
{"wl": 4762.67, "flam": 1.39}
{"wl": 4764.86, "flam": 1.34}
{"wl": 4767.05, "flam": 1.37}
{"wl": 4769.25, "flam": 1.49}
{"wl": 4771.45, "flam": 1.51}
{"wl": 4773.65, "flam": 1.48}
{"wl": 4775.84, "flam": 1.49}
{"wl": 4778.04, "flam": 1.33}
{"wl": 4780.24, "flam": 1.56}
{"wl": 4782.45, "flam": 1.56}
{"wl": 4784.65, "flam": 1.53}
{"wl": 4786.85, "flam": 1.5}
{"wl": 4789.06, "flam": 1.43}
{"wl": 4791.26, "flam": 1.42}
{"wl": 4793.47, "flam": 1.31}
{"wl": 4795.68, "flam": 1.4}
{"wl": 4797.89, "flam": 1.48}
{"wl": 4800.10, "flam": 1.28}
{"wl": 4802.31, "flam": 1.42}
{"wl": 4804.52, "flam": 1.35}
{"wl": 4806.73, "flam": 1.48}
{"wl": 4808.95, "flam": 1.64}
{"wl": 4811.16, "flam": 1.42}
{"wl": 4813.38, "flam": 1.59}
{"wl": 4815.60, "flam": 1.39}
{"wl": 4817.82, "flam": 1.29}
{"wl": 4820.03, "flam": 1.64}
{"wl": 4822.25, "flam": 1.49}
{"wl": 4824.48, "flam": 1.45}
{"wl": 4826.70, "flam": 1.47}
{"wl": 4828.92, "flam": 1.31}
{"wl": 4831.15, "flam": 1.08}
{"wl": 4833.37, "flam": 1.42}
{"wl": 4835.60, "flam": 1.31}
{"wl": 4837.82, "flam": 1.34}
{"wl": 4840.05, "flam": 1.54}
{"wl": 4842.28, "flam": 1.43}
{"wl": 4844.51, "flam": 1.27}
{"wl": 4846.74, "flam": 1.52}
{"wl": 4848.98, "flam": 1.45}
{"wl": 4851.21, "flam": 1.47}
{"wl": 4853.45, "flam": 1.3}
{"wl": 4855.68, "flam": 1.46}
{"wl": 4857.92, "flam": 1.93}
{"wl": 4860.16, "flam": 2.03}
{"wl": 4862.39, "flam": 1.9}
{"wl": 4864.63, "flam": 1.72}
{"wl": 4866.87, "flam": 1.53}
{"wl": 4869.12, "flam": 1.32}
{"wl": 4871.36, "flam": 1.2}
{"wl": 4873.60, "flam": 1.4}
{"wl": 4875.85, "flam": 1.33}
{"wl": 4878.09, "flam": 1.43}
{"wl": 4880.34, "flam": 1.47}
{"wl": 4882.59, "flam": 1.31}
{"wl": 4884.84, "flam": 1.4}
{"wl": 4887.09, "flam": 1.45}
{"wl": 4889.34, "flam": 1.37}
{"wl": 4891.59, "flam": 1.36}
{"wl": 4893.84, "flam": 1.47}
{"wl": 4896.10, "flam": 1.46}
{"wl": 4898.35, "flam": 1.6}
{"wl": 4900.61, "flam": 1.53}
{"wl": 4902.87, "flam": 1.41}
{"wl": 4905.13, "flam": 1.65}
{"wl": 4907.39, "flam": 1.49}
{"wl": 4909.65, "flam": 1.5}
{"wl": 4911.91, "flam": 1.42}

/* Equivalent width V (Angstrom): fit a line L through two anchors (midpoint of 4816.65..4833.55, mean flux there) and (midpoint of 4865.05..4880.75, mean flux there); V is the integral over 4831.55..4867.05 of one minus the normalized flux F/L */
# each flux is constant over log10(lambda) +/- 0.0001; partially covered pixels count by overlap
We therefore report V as -3.5 Angstrom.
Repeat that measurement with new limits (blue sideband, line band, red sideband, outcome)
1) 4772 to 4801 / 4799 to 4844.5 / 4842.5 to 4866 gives 3.31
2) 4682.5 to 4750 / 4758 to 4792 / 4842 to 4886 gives 0.67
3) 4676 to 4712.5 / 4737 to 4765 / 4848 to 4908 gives 0.03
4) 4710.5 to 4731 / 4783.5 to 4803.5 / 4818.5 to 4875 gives 0.65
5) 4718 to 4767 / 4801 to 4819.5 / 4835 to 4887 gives 0.35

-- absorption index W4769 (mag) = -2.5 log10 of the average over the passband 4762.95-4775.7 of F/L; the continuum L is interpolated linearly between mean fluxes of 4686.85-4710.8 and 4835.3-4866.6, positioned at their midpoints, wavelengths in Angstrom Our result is 0.05 mag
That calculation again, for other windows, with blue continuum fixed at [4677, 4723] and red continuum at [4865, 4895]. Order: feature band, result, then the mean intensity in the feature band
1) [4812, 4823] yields -0.047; 1.48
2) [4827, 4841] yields 0.056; 1.34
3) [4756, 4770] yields 0.004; 1.43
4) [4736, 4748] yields -0.087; 1.56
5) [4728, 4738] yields -0.052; 1.51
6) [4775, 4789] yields -0.046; 1.49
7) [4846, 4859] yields -0.086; 1.52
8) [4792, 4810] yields 0.002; 1.42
